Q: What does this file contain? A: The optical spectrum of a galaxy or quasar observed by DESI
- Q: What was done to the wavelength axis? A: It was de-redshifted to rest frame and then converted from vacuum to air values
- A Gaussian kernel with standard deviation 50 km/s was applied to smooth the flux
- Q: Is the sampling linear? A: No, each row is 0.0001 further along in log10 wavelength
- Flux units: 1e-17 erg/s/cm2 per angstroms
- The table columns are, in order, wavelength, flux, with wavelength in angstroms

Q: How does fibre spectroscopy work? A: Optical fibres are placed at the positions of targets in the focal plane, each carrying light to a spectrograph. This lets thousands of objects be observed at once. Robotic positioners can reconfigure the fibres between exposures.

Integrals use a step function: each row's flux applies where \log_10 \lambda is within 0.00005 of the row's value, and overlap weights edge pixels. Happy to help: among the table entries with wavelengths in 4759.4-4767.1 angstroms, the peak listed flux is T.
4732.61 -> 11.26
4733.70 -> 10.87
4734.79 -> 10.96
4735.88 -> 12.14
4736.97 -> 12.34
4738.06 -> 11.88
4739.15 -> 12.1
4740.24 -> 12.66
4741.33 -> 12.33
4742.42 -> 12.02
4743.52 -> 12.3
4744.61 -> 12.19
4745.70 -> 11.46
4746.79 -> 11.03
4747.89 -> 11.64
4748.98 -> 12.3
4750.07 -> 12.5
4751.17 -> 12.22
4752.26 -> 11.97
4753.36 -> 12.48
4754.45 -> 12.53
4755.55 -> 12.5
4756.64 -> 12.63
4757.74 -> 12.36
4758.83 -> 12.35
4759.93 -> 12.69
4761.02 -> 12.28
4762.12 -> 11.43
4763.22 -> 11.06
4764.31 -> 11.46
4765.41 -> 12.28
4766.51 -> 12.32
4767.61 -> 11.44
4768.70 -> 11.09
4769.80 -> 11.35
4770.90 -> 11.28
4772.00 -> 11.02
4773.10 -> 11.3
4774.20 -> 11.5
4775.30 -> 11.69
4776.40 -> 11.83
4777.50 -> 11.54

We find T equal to 12.69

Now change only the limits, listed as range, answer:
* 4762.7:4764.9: 11.46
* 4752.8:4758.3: 12.63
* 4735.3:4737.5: 12.34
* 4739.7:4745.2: 12.66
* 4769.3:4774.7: 11.5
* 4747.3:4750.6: 12.5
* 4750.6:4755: 12.53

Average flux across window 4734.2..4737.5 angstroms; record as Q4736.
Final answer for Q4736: 11.8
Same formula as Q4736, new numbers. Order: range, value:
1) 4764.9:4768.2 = 12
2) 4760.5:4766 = 11.7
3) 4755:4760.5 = 12.5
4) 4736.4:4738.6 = 12.1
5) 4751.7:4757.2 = 12.4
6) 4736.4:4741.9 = 12.3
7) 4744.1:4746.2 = 11.8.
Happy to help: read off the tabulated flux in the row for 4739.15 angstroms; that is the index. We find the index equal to 12.1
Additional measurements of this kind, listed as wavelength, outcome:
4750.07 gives 12.5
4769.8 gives 11.35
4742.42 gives 12.02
